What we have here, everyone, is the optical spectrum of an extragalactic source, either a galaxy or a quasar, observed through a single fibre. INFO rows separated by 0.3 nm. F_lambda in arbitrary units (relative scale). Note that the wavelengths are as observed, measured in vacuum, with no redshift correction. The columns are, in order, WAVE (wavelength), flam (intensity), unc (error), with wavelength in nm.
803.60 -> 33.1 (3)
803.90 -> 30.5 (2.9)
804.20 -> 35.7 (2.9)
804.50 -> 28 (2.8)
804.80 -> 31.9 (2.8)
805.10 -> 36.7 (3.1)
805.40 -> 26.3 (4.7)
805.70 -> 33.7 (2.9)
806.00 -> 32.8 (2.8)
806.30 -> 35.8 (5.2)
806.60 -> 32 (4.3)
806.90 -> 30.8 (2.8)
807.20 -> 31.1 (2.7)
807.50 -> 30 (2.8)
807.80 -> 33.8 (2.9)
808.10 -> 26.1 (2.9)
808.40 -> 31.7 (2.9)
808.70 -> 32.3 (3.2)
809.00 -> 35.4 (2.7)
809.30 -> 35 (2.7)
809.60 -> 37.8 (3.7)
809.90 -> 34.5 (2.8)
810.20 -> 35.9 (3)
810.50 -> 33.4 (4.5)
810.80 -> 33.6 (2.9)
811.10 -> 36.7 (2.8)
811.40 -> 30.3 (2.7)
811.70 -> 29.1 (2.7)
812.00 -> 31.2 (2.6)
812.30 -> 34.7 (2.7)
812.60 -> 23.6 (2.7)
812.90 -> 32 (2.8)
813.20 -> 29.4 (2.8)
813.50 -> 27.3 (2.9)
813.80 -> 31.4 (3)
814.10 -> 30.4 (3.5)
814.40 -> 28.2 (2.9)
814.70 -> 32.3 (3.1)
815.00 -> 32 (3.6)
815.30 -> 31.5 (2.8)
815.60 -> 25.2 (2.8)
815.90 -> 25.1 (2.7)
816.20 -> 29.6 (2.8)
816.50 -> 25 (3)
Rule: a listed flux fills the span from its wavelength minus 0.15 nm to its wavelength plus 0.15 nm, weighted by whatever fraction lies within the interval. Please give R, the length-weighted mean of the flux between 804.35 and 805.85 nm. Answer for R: 31.3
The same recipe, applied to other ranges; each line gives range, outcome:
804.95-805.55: 31.5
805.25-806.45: 32.1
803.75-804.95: 31.5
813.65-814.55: 30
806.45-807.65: 31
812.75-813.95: 30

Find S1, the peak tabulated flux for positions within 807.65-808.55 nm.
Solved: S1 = 33.8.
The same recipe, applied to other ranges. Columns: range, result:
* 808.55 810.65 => 37.8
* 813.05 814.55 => 31.4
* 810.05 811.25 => 36.7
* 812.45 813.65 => 32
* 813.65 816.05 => 32.3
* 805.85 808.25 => 35.8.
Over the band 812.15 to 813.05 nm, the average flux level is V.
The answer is 30.1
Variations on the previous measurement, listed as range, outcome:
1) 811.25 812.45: 31.3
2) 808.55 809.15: 33.9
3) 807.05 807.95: 31.6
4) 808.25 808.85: 32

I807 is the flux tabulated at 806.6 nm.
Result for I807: 32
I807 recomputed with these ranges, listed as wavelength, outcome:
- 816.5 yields 25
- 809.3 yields 35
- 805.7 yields 33.7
